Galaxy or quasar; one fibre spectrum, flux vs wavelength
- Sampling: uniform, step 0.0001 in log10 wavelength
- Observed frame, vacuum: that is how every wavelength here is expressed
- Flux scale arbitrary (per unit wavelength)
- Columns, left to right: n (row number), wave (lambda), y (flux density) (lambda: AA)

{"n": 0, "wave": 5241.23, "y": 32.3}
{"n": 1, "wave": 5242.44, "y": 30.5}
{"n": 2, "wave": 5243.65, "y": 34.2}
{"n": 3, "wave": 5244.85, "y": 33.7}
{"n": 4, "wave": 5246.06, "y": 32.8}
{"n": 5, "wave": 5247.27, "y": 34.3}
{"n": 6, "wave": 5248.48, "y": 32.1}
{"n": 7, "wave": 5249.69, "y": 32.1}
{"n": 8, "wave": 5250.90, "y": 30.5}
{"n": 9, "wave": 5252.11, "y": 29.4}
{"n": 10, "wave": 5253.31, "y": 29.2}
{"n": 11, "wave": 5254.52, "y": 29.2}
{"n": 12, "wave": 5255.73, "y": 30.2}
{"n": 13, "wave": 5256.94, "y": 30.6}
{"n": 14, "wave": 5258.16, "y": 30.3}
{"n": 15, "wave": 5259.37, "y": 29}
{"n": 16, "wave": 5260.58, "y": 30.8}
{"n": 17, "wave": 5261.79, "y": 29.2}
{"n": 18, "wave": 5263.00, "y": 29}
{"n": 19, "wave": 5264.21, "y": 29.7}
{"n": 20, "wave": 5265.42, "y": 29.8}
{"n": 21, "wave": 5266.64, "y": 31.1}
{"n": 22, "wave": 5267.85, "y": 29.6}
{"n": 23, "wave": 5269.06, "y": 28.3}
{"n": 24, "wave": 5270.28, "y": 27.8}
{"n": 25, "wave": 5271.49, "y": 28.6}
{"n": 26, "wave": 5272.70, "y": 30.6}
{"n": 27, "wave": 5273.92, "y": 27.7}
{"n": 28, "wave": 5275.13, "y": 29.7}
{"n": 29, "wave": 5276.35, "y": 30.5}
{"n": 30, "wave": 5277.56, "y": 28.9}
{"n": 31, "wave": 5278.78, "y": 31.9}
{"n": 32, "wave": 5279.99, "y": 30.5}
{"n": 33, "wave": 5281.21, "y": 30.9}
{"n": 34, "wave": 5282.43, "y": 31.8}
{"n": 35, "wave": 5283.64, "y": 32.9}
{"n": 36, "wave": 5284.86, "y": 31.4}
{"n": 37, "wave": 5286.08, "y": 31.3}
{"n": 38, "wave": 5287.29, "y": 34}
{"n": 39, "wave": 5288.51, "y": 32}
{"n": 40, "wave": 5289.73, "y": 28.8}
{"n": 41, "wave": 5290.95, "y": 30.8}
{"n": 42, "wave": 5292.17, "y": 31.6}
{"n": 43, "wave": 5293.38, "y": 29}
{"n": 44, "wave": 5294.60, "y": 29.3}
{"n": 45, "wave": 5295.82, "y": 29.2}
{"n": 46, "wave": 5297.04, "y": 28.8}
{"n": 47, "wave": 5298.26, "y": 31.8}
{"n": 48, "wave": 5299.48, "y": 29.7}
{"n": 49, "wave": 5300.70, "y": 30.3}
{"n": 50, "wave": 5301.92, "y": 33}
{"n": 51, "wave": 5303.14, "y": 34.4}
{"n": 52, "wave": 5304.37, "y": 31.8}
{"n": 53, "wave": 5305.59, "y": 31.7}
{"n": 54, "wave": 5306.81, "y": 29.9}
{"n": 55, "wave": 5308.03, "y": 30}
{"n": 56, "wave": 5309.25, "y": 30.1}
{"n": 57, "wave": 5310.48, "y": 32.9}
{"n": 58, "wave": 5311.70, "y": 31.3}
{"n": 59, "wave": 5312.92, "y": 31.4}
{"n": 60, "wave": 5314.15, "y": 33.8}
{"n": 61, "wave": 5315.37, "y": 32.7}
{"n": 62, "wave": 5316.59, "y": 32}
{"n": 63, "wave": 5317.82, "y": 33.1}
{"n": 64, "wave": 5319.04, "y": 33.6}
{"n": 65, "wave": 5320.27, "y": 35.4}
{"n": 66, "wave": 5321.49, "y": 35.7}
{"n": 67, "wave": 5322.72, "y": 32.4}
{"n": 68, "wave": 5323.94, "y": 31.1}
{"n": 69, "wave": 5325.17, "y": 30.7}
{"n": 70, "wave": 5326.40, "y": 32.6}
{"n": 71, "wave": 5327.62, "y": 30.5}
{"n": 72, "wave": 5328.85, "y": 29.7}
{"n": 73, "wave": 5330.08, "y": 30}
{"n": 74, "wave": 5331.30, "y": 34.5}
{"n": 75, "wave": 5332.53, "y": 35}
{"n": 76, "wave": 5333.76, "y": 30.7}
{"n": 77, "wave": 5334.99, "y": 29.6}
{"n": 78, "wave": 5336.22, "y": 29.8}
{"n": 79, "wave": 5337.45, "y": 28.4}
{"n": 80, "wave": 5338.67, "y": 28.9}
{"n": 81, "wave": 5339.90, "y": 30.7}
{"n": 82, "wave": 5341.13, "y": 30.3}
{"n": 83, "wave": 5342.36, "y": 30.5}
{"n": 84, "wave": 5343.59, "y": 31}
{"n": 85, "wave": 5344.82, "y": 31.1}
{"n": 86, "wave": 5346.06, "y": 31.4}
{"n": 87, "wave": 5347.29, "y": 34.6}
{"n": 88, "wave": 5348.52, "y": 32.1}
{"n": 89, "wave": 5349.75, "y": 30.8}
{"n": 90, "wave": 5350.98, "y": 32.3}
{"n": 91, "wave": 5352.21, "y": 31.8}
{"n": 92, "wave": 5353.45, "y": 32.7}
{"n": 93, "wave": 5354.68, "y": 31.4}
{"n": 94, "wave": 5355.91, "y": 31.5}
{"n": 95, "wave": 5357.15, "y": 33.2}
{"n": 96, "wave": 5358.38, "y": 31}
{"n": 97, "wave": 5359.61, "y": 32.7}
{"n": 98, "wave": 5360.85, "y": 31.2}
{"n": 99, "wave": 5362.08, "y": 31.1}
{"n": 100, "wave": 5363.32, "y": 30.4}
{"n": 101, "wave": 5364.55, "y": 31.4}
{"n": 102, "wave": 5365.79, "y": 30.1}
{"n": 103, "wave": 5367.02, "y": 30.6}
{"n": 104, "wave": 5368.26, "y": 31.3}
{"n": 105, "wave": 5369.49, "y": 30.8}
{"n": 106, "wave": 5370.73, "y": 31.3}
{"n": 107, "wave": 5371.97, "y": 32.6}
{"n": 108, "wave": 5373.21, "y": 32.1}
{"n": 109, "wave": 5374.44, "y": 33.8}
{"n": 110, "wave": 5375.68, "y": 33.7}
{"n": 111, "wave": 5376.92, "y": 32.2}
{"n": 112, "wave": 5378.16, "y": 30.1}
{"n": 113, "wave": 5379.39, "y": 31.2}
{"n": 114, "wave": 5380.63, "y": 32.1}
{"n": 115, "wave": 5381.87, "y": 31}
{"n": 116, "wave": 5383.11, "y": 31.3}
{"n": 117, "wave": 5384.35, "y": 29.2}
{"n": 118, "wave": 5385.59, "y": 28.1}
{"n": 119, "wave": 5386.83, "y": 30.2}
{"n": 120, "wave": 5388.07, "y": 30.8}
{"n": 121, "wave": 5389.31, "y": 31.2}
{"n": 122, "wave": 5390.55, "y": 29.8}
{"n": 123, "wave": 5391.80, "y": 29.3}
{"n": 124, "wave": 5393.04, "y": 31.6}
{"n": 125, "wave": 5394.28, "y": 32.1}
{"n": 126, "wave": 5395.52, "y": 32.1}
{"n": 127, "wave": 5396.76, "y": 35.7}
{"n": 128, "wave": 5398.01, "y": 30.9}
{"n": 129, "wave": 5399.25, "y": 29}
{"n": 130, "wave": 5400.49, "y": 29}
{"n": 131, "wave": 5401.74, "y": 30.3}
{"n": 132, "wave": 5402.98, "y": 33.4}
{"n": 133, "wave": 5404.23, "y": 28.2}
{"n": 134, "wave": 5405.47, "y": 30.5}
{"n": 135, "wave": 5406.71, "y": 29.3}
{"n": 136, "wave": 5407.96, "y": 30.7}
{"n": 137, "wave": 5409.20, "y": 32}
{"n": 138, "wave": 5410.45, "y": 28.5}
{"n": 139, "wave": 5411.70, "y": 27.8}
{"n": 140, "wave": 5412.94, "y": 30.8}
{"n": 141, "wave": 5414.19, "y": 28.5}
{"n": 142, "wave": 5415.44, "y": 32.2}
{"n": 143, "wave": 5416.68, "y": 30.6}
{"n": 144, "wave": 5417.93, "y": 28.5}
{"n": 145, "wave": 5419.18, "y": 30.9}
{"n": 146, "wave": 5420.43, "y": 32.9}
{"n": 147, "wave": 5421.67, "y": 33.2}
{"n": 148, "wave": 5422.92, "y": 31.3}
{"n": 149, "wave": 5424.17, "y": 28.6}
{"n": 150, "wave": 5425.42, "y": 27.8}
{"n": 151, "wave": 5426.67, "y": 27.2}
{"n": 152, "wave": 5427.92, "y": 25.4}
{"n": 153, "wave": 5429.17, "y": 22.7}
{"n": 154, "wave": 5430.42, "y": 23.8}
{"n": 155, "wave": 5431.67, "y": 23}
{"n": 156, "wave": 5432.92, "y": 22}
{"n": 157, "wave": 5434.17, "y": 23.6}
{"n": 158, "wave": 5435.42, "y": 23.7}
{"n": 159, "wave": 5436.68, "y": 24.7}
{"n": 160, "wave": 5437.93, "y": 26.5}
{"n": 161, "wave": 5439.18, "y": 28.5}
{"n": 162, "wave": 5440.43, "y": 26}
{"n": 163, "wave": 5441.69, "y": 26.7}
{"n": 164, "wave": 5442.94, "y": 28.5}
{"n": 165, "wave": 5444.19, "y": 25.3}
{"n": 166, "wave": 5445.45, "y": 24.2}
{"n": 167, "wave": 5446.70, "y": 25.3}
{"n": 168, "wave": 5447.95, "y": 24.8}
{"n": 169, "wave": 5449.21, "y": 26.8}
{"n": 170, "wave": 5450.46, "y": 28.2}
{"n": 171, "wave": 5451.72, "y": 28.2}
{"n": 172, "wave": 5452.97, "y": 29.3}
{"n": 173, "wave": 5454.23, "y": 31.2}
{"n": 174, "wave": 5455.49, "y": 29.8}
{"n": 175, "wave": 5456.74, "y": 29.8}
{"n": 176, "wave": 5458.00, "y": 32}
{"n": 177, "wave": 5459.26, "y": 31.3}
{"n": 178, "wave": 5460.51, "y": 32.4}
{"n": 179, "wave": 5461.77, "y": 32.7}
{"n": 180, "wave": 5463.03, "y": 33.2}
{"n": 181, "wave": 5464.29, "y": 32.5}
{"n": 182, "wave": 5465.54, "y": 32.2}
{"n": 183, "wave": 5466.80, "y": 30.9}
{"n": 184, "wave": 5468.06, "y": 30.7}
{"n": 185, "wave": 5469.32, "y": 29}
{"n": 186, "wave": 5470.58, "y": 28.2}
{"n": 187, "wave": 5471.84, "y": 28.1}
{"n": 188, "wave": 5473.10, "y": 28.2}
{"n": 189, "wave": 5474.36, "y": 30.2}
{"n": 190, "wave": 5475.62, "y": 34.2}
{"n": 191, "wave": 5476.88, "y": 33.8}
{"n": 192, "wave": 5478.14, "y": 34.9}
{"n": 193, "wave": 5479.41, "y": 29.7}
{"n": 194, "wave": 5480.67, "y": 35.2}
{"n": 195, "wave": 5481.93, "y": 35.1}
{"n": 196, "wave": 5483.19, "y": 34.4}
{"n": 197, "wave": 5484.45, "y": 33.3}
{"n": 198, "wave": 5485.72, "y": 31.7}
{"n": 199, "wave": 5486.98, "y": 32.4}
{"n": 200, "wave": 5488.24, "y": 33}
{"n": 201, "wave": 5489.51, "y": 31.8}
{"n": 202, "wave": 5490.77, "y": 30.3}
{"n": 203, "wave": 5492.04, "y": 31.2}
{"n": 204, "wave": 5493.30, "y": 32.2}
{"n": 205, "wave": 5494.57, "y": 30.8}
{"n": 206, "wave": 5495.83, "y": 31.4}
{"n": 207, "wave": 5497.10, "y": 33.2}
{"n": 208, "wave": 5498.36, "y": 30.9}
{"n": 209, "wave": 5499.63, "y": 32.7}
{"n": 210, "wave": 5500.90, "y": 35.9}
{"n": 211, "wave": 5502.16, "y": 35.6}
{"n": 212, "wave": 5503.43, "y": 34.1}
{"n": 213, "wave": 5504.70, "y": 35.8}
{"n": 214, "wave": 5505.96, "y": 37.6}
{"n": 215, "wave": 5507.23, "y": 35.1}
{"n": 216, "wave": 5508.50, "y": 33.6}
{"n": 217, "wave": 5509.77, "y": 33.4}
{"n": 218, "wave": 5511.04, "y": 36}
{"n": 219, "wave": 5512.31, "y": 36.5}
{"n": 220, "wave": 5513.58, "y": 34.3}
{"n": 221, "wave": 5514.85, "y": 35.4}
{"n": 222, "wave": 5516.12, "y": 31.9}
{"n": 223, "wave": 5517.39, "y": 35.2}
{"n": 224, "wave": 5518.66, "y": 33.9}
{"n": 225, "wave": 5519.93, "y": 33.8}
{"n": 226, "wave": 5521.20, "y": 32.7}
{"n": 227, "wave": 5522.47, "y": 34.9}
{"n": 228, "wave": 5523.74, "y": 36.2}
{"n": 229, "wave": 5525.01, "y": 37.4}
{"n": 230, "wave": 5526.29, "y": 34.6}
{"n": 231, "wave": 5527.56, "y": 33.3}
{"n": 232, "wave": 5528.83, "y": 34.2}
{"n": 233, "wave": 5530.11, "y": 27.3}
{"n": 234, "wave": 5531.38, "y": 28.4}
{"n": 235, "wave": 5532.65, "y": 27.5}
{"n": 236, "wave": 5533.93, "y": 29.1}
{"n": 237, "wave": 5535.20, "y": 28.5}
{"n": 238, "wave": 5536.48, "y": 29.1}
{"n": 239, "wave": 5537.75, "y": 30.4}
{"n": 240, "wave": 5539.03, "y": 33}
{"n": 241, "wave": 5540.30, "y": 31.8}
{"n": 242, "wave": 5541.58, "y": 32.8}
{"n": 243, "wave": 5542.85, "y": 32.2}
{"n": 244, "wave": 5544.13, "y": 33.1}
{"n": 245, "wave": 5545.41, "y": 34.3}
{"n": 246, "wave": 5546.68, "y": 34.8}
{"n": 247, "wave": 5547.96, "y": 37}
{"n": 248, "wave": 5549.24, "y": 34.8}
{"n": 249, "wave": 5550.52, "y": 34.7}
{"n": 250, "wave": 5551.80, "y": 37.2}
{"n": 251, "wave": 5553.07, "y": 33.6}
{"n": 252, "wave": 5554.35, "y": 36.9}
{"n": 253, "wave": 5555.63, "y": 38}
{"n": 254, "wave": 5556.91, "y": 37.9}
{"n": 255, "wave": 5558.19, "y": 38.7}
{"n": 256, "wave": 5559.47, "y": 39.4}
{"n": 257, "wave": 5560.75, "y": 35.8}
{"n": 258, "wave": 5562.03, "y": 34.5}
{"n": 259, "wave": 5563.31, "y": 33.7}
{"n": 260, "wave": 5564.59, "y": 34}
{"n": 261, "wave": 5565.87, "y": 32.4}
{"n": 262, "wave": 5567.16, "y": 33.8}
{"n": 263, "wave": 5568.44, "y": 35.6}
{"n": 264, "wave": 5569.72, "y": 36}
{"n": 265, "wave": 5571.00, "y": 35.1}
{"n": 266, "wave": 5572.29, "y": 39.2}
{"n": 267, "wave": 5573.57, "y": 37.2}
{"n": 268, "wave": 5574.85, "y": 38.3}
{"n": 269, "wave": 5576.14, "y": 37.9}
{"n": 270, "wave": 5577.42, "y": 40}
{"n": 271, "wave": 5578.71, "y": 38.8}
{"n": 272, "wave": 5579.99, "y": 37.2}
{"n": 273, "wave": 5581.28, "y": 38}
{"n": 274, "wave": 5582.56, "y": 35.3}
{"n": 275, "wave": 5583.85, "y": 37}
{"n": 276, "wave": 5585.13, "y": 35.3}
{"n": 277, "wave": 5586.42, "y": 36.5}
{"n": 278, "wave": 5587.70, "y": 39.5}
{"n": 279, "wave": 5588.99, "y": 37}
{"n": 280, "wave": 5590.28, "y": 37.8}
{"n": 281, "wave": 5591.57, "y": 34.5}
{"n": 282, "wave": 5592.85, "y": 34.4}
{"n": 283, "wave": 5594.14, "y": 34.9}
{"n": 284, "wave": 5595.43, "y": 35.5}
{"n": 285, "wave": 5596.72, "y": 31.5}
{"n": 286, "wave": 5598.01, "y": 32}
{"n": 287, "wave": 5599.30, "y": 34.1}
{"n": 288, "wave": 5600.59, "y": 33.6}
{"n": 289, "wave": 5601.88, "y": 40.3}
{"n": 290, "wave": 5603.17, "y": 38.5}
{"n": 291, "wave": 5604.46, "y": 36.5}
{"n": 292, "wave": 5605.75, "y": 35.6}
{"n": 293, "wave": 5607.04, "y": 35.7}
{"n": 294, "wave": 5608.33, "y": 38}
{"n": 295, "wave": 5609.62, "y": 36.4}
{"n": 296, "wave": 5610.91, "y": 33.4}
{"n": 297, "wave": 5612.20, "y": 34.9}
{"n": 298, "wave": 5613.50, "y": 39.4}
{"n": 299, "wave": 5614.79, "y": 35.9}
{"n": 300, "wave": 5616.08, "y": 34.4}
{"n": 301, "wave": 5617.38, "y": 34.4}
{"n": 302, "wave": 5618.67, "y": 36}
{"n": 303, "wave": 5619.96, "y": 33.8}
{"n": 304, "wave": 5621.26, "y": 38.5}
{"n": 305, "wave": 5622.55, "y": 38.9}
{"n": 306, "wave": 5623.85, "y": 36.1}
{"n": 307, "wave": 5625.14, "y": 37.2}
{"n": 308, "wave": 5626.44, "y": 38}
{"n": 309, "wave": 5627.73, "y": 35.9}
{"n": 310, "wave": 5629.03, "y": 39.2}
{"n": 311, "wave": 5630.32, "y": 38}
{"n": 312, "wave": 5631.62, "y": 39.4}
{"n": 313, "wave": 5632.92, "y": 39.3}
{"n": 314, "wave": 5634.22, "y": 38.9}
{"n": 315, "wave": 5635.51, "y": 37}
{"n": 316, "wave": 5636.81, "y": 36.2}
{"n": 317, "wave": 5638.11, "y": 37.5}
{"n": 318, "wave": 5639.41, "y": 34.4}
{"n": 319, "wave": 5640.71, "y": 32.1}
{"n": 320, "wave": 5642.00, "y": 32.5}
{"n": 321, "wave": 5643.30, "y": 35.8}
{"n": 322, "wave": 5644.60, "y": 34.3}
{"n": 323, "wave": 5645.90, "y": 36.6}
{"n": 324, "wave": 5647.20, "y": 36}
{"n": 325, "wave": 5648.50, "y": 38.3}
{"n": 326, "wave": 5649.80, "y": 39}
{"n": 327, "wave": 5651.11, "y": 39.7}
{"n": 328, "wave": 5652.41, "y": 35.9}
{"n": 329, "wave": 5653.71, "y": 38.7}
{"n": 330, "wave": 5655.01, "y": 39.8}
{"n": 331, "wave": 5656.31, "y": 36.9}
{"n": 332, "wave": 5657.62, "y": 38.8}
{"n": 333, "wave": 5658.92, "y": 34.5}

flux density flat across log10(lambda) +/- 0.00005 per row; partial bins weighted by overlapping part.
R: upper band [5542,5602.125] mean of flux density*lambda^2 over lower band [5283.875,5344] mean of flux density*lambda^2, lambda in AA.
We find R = 1.3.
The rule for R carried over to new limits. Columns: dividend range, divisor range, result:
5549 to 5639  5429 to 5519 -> 1.24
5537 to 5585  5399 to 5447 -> 1.34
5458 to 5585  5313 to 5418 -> 1.14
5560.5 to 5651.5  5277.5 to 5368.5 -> 1.28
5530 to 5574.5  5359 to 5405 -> 1.16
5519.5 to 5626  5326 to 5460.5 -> 1.26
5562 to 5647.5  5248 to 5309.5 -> 1.34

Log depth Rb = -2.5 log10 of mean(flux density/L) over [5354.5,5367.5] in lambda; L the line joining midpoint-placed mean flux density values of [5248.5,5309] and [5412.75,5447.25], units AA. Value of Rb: -0.10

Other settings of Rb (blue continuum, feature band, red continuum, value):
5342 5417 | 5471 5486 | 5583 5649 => 0.030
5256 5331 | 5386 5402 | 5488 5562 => 0.043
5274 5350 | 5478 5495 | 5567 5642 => 0.061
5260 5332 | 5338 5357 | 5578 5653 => 0.016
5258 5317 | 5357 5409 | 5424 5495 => -0.044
